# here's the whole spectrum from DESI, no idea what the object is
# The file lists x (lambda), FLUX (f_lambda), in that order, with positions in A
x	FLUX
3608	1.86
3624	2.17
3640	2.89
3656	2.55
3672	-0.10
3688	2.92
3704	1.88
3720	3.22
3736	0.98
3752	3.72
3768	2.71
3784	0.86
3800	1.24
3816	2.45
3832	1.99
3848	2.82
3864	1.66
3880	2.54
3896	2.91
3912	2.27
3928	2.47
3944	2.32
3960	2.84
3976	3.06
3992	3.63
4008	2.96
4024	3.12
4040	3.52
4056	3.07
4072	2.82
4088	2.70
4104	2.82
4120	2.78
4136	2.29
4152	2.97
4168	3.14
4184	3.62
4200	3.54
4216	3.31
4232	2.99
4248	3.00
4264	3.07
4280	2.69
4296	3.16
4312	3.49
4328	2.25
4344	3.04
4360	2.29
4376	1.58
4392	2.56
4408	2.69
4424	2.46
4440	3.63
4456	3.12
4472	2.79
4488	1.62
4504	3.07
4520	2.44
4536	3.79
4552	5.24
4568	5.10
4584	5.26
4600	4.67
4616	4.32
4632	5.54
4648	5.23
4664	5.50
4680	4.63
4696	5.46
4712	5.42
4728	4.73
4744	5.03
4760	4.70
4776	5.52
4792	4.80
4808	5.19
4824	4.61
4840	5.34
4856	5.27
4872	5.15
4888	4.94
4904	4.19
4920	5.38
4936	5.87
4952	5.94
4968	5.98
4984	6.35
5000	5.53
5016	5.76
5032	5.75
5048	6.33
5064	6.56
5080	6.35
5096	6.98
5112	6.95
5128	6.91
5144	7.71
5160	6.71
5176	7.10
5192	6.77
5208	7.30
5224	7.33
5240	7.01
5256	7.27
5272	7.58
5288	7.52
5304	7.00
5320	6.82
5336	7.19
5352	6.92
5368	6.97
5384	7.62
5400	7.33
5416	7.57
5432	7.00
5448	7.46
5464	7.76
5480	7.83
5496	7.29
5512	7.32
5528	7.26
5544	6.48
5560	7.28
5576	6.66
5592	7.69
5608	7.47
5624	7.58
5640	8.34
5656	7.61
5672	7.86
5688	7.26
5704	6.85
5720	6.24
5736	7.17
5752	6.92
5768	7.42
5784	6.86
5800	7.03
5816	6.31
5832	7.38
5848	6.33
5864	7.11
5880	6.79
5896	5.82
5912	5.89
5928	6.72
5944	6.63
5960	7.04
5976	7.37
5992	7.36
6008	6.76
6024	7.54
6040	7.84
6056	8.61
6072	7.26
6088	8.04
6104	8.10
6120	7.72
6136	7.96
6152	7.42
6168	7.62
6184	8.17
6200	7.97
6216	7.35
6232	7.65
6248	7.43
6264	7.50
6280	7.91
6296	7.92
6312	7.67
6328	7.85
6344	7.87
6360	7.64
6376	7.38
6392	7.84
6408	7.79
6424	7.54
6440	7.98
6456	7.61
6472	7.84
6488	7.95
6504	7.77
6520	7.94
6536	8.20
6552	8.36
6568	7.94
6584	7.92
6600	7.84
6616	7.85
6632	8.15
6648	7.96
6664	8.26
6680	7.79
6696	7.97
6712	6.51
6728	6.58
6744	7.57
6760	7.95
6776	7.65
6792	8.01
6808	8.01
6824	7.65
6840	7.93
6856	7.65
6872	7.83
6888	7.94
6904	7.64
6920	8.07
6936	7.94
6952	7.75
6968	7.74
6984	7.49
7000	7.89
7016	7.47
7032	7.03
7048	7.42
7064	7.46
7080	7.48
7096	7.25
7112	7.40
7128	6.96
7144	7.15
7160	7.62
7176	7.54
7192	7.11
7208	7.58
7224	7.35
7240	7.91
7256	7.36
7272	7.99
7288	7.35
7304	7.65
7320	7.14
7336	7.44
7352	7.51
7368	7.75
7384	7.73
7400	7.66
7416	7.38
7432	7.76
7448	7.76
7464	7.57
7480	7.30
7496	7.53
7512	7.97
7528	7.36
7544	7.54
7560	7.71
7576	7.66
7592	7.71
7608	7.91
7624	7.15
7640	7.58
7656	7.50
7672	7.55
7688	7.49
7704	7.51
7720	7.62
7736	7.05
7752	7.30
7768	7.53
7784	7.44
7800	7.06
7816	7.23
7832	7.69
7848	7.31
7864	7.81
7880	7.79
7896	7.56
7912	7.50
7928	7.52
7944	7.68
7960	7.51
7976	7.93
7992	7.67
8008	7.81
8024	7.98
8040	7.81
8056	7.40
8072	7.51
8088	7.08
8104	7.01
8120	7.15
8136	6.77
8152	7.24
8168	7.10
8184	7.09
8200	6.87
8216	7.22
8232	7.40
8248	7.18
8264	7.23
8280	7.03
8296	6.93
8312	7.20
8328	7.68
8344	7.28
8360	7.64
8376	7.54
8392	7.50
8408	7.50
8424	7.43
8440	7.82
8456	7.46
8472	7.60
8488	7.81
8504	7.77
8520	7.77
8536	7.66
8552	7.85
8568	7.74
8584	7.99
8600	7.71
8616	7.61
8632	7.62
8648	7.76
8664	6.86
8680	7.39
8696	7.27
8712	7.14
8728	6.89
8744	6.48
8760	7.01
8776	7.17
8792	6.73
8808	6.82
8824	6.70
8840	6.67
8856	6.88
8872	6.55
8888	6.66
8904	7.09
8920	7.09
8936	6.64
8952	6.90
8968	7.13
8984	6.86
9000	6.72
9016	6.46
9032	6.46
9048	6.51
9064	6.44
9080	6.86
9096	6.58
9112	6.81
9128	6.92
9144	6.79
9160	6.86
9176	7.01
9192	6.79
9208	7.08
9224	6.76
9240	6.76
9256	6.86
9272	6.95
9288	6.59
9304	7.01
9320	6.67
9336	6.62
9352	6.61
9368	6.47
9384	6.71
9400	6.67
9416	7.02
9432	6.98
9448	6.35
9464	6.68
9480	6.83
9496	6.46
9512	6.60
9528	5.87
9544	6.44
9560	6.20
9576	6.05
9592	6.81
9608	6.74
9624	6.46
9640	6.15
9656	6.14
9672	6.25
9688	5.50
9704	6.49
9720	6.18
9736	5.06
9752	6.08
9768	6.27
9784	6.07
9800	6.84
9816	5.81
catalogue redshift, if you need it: 0.140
